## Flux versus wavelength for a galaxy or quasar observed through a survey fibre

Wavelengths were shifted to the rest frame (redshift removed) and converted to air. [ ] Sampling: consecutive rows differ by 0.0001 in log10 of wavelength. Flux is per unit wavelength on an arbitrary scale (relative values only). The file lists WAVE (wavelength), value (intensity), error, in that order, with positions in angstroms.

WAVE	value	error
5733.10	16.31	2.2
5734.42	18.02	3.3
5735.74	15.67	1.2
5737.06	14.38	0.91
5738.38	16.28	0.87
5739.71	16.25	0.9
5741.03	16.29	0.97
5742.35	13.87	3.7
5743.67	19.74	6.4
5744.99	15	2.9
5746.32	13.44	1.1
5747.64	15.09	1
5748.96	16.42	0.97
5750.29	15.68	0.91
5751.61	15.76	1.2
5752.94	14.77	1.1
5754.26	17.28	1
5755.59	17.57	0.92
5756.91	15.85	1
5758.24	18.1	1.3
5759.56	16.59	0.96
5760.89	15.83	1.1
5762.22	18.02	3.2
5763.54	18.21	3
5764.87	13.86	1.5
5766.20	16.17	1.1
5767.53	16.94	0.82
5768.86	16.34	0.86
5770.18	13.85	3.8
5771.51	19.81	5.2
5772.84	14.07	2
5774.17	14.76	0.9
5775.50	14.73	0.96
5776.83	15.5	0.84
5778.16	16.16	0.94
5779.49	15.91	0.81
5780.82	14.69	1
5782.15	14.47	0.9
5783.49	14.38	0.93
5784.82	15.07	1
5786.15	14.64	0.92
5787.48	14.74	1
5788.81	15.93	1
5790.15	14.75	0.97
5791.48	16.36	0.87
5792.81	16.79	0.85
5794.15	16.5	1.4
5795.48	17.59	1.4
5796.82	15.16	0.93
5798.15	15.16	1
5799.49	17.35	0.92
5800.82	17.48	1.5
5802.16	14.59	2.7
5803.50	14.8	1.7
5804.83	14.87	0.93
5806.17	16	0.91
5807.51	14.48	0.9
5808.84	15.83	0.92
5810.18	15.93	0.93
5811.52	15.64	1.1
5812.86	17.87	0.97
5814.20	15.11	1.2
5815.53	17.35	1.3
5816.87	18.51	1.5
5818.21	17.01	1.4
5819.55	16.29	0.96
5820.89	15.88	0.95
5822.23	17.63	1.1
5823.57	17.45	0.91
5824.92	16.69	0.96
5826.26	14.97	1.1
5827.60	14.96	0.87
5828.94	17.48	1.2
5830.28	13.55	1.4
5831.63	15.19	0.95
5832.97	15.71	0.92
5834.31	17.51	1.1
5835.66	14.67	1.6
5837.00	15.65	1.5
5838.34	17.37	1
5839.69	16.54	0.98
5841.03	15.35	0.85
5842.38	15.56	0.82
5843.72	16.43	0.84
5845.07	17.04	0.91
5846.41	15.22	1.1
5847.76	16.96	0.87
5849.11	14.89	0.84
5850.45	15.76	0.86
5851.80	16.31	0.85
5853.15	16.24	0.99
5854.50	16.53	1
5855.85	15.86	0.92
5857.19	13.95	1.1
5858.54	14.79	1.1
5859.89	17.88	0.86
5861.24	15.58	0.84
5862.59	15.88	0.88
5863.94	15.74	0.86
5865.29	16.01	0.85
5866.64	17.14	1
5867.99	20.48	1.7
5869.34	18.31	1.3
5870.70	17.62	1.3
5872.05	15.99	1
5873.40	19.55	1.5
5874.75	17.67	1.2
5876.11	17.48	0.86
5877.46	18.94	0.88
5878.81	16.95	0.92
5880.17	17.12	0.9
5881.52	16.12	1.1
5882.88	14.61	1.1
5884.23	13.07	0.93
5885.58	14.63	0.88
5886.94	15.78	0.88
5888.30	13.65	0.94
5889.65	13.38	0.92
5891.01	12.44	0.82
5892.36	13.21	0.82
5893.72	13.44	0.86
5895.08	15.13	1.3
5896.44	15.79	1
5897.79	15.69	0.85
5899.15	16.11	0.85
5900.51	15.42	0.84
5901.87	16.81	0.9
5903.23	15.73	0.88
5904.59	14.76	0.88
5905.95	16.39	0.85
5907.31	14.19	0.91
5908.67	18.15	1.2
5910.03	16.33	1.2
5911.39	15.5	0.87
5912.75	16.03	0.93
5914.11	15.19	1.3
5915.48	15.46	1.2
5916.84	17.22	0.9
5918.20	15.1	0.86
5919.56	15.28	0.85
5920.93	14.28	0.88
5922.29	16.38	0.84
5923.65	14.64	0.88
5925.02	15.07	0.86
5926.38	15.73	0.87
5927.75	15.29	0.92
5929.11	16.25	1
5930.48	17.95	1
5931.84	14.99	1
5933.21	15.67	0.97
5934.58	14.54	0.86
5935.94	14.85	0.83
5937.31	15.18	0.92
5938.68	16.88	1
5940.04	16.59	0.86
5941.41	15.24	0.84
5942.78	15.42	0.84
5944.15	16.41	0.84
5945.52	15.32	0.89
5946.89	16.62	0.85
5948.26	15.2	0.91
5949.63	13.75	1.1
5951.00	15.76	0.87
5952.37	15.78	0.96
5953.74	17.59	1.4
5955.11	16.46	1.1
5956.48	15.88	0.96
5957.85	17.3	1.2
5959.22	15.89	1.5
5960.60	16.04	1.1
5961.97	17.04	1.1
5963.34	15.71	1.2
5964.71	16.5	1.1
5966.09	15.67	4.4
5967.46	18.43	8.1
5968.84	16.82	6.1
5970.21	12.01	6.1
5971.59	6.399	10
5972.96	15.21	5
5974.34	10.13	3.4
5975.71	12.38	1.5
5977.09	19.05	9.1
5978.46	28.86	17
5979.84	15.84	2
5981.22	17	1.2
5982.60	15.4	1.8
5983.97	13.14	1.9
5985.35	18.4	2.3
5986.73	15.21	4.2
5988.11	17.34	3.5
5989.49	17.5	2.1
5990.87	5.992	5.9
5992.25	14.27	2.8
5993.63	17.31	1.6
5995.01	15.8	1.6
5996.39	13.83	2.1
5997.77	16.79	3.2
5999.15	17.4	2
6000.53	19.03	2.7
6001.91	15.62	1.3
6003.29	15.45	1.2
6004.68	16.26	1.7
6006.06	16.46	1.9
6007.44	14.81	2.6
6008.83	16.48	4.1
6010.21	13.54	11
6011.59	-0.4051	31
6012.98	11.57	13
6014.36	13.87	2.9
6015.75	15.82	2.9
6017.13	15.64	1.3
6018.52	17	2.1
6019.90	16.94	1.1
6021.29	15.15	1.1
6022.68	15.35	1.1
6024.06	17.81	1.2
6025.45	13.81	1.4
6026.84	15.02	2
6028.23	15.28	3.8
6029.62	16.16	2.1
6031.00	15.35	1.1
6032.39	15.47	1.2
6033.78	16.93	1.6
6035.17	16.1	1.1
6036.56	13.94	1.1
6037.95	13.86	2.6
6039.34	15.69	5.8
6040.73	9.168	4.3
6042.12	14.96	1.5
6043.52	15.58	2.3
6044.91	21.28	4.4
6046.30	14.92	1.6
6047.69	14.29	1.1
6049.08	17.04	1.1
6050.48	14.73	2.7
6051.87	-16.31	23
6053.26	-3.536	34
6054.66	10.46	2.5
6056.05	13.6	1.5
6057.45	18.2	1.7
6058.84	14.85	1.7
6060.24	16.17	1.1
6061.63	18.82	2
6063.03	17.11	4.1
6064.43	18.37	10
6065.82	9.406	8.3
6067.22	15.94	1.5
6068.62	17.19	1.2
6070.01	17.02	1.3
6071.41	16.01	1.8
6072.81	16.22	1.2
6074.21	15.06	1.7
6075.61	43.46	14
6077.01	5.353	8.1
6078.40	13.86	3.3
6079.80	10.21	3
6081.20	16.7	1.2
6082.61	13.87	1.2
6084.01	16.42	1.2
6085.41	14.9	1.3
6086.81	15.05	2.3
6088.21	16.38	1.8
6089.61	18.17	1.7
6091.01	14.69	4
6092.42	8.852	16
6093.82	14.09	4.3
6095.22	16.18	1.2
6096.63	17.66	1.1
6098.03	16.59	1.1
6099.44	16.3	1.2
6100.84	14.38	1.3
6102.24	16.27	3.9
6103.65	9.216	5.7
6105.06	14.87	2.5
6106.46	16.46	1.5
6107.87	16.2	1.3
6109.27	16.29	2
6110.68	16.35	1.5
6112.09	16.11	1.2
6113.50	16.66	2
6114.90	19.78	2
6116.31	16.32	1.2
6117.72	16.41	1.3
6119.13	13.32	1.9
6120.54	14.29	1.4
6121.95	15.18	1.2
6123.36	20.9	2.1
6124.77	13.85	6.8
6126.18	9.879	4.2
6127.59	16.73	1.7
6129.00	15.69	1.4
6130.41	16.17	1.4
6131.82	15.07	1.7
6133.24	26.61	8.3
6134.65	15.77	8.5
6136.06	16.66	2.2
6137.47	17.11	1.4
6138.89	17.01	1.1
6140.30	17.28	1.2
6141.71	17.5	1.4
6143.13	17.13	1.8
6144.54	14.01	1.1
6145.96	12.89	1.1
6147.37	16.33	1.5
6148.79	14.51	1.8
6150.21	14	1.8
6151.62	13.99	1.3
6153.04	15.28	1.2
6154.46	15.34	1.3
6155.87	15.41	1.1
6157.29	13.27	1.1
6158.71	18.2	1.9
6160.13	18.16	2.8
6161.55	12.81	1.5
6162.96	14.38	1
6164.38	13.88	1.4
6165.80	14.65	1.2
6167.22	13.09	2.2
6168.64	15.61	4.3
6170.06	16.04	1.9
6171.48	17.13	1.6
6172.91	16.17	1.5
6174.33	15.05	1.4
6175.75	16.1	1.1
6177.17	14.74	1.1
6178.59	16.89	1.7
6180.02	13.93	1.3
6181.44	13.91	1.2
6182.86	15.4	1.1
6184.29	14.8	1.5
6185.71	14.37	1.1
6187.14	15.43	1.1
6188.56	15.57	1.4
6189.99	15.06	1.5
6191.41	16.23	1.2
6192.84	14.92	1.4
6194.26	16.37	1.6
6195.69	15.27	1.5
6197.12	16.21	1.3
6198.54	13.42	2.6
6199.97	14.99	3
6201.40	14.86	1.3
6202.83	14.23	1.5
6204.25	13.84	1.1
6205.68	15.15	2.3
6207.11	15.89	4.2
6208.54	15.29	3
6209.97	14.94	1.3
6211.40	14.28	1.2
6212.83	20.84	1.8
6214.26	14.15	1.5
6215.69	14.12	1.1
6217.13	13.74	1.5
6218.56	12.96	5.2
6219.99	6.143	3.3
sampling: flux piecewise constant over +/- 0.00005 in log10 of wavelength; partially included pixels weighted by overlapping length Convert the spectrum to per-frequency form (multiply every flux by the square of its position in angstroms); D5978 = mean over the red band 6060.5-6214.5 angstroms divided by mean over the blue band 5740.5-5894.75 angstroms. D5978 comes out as 1.1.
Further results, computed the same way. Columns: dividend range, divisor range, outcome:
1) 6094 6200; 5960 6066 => 1.12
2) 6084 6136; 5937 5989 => 1.04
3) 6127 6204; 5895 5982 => 1.06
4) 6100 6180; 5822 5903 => 1.08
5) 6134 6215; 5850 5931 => 1.06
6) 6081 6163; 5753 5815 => 1.11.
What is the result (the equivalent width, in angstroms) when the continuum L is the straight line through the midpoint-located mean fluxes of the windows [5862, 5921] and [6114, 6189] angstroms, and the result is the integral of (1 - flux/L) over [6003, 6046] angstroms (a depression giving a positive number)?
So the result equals 2.6 angstroms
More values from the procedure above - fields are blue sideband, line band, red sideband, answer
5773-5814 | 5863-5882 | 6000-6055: -3.27 angstroms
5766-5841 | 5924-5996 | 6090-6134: 0.72 angstroms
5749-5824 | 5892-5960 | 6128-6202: 0.78 angstroms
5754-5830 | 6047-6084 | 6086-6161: 4.15 angstroms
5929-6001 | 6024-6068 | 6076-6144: 5.62 angstroms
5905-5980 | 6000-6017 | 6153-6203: 1.71 angstroms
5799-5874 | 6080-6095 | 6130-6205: 0.87 angstroms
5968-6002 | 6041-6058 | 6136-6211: 4.70 angstroms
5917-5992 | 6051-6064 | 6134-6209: 4.45 angstroms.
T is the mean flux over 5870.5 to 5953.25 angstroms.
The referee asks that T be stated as 15.7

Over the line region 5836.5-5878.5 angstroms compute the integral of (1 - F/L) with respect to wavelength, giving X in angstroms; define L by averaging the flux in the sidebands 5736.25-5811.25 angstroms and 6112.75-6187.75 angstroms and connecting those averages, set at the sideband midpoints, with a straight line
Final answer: -2.2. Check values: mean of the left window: 15.8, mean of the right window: 15.7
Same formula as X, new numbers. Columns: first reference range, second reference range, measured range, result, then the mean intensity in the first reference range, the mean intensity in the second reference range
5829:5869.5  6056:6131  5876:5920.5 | 1.7 angstroms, 16.1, 15.8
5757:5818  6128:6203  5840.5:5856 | -0.1 angstroms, 15.9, 15.6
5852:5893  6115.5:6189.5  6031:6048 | 0.6 angstroms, 16.1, 15.6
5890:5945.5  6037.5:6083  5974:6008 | -2.7 angstroms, 15.5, 14.2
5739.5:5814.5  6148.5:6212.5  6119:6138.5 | -1.4 angstroms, 15.9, 15.1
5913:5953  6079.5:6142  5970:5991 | 0.5 angstroms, 15.6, 15.8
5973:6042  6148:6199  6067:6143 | -4.8 angstroms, 15.2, 15.2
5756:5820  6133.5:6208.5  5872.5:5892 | 0.1 angstroms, 16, 15.4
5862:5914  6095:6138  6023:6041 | 1.1 angstroms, 16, 16.1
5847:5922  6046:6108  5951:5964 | -0.9 angstroms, 15.9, 14.5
